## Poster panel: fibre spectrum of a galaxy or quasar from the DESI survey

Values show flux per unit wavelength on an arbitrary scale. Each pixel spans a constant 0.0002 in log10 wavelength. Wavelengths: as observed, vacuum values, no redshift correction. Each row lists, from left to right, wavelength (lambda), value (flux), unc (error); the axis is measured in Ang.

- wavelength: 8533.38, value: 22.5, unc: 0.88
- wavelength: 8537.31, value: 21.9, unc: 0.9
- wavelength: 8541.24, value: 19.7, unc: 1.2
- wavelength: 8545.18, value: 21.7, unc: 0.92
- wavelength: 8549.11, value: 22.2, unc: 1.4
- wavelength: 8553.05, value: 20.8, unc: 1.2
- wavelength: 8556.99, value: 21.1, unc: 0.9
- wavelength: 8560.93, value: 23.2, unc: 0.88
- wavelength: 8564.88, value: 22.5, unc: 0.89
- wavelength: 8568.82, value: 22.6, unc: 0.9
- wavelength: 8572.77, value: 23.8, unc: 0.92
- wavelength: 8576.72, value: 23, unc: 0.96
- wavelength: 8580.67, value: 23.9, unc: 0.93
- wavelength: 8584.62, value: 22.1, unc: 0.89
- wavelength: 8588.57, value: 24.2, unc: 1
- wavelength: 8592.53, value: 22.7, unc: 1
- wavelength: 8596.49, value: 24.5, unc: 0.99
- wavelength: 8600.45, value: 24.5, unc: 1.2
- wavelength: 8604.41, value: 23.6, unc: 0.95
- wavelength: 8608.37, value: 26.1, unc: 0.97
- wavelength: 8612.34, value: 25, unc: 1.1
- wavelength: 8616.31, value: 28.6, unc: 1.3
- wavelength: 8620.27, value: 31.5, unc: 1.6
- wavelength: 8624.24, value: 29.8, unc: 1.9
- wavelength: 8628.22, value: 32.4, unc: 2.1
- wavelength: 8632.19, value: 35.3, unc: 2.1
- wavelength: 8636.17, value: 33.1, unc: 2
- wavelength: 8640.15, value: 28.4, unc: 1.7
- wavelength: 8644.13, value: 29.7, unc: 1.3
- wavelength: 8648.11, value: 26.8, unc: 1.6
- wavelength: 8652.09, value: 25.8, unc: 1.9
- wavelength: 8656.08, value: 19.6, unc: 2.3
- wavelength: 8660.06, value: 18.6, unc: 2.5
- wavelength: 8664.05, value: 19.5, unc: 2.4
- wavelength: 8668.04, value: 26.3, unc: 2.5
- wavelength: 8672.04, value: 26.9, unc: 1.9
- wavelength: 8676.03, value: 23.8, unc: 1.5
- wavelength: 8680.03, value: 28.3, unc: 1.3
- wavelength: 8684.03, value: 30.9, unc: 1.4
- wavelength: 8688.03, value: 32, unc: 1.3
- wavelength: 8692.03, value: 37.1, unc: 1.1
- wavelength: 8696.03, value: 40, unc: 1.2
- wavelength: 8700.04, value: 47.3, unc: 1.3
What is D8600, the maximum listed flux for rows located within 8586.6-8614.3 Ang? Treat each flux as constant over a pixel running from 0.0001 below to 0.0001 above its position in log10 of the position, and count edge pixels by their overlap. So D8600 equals 26.1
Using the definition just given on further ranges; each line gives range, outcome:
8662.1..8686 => 30.9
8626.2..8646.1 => 35.3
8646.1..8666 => 26.8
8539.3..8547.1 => 21.7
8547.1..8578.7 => 23.8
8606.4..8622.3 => 31.5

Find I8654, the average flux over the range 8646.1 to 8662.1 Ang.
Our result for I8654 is 22.7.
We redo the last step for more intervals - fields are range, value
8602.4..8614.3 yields 24.9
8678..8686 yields 29.6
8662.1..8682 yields 25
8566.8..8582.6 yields 23.3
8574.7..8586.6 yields 23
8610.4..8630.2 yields 29.5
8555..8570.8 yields 22.3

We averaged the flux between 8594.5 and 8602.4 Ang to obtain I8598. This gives 24.5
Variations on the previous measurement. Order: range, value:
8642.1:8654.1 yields 27.4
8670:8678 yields 25.4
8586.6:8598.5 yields 23.8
